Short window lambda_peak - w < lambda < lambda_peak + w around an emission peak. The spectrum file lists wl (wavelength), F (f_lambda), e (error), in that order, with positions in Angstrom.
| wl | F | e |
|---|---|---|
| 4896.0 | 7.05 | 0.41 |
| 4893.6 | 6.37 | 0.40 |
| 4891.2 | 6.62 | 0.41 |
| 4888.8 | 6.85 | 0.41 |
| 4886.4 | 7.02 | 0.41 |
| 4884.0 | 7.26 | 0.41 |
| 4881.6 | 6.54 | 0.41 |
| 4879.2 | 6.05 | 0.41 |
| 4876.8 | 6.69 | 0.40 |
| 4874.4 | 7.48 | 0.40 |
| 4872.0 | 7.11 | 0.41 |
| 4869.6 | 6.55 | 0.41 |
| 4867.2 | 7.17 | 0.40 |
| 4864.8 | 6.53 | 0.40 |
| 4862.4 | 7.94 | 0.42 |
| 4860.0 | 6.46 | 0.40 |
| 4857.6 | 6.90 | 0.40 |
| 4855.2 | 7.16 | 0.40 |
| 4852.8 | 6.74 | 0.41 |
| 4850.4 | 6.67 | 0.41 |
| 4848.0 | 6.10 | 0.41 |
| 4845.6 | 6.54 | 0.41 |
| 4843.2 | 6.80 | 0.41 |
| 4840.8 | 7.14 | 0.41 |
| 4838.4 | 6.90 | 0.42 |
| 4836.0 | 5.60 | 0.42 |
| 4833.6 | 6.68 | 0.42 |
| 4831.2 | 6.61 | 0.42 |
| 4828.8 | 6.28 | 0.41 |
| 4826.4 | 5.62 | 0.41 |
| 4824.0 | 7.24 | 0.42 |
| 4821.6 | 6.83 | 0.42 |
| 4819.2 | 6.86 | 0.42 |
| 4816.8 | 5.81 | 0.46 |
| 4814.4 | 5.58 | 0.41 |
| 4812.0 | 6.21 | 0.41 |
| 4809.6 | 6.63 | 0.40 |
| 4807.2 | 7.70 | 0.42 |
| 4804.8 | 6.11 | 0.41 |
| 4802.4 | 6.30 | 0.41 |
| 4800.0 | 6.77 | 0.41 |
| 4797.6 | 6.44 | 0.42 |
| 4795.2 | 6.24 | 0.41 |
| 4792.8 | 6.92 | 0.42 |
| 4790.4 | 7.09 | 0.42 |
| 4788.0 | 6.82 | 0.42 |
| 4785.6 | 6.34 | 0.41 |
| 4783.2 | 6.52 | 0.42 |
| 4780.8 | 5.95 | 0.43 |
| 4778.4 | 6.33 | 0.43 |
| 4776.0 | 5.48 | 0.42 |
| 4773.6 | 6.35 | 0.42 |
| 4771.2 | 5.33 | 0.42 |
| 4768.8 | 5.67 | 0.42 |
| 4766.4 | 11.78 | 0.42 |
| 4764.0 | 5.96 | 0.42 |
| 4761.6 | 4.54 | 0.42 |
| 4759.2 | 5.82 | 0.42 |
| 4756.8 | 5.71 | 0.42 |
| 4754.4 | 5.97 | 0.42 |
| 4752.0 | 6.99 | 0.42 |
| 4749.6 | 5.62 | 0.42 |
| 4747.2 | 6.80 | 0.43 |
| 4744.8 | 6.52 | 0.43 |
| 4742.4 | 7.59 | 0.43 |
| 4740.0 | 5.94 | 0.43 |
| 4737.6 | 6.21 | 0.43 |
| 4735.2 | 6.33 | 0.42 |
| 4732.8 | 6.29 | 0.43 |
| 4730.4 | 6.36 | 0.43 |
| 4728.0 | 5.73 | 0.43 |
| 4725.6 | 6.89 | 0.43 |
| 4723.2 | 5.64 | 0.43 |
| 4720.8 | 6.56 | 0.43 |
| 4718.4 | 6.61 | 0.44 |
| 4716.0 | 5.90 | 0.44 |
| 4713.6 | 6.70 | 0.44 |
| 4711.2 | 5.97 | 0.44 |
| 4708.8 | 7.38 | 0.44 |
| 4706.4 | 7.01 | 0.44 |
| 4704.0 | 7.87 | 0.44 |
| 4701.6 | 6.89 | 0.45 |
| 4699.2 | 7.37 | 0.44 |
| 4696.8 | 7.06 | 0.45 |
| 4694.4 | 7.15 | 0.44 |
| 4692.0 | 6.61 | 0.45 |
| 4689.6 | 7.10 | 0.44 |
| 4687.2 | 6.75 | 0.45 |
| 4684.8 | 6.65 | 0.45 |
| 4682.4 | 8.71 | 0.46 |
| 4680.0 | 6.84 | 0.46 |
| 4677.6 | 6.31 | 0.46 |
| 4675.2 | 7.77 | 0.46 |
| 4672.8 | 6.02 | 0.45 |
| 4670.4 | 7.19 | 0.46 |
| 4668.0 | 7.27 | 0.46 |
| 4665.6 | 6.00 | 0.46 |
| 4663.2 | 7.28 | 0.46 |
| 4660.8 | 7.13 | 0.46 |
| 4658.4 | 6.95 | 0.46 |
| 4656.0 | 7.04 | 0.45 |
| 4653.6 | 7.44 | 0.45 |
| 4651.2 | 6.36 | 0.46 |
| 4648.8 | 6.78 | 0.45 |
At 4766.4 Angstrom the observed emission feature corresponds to H-gamma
